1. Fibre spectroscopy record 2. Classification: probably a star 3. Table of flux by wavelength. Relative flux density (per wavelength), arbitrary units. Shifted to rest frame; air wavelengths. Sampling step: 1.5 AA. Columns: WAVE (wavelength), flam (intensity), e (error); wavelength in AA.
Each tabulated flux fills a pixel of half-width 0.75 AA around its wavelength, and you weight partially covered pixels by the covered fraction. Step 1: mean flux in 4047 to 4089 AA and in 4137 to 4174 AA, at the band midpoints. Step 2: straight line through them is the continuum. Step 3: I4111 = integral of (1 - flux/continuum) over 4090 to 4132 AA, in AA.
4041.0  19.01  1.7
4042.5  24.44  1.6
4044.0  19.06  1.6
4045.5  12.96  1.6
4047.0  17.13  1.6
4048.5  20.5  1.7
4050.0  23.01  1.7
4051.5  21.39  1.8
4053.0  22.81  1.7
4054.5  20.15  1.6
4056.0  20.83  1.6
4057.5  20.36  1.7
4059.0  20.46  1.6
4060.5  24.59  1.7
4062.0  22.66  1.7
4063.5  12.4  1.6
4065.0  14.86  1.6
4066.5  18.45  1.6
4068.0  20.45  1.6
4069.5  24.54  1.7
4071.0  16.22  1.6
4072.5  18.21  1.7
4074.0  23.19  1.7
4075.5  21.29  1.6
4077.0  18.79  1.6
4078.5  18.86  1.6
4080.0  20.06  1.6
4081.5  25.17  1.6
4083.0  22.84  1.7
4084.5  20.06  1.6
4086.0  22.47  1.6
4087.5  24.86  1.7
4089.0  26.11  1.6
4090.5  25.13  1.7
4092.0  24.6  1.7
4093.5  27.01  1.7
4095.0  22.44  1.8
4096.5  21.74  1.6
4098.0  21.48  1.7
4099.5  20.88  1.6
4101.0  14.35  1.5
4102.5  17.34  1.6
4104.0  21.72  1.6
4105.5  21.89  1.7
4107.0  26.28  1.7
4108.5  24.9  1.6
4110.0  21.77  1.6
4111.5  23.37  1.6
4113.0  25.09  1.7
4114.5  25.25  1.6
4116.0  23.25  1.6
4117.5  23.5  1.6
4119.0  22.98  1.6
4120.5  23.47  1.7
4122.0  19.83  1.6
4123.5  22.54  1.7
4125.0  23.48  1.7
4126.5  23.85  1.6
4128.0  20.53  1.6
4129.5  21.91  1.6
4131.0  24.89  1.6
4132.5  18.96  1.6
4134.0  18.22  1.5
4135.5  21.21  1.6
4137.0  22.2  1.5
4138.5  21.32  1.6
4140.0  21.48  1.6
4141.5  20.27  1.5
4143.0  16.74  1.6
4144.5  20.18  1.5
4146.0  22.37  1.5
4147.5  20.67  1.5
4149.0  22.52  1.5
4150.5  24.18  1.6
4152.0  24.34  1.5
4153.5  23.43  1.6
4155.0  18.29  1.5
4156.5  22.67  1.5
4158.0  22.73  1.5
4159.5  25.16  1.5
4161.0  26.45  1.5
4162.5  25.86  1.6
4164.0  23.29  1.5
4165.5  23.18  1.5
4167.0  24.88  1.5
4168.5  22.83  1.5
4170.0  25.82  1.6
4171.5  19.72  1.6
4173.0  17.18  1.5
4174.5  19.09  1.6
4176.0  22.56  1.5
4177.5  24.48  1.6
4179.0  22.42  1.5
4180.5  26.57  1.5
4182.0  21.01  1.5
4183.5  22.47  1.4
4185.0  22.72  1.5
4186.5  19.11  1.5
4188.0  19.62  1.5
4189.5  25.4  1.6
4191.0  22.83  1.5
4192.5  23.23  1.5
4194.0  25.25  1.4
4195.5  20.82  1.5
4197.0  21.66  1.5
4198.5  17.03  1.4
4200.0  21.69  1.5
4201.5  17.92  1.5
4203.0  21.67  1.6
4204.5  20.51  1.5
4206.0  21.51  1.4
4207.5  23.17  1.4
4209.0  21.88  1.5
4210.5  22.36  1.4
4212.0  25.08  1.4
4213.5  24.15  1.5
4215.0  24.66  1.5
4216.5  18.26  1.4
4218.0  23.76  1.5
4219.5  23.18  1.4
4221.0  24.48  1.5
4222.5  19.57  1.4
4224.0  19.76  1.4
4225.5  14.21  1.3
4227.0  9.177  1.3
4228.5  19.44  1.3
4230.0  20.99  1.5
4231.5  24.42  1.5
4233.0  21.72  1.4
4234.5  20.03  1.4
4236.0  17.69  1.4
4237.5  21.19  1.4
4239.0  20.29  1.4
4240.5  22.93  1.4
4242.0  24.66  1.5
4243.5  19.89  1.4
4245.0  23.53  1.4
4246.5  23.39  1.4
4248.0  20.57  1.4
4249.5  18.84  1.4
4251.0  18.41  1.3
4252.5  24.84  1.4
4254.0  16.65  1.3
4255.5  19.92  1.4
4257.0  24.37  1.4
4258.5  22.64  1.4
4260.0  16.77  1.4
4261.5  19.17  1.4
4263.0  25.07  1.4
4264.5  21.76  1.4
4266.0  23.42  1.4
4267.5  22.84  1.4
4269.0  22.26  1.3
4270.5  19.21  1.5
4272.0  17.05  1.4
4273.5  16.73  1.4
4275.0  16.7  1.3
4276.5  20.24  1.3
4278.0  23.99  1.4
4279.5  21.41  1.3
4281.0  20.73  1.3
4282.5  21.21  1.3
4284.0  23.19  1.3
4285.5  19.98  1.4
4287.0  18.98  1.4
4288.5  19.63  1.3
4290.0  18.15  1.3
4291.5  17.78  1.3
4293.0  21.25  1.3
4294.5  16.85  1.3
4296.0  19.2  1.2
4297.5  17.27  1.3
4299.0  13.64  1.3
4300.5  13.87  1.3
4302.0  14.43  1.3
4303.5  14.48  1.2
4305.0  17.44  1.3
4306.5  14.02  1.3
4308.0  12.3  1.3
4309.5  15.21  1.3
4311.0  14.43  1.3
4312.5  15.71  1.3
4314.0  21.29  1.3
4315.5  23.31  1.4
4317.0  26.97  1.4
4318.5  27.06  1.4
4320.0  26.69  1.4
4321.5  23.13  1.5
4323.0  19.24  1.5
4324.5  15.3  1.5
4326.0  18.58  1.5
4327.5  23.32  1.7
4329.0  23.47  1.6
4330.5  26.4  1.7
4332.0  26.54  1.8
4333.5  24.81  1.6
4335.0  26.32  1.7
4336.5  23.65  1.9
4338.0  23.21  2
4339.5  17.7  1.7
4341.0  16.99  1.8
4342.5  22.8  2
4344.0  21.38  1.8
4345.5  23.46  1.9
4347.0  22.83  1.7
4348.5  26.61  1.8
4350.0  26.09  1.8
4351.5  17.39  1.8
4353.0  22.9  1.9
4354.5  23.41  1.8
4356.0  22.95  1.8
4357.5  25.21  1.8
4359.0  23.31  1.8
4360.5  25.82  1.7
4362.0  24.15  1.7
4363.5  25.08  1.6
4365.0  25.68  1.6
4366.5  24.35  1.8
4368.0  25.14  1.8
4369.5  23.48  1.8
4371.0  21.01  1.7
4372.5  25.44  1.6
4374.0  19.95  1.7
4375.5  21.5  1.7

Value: -2.2 AA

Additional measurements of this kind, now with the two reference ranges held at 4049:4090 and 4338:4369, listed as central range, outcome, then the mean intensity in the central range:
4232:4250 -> 0.8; 21.3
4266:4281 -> 1.5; 20.3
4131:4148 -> 0.8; 20.5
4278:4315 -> 8.1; 17.8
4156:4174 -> -1.3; 23.3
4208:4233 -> 1.3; 21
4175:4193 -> -0.7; 22.6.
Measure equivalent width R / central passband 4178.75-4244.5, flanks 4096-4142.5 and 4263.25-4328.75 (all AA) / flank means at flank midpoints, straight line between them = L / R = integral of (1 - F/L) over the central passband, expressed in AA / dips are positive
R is -2.5 AA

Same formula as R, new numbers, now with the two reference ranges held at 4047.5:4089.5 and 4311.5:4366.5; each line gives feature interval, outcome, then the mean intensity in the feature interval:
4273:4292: 2.2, 20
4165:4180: -0.4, 22.3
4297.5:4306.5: 3.1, 14.9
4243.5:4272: 1.5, 21.2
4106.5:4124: -1.9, 23.5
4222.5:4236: 2.1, 18.7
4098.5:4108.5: 0.2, 20.8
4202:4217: -0.2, 22.3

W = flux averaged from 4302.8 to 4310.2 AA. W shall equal 14.7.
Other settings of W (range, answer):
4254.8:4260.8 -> 20.9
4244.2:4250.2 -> 21.6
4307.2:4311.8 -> 14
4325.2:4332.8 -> 23.6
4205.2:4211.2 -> 22.2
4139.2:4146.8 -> 20.2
